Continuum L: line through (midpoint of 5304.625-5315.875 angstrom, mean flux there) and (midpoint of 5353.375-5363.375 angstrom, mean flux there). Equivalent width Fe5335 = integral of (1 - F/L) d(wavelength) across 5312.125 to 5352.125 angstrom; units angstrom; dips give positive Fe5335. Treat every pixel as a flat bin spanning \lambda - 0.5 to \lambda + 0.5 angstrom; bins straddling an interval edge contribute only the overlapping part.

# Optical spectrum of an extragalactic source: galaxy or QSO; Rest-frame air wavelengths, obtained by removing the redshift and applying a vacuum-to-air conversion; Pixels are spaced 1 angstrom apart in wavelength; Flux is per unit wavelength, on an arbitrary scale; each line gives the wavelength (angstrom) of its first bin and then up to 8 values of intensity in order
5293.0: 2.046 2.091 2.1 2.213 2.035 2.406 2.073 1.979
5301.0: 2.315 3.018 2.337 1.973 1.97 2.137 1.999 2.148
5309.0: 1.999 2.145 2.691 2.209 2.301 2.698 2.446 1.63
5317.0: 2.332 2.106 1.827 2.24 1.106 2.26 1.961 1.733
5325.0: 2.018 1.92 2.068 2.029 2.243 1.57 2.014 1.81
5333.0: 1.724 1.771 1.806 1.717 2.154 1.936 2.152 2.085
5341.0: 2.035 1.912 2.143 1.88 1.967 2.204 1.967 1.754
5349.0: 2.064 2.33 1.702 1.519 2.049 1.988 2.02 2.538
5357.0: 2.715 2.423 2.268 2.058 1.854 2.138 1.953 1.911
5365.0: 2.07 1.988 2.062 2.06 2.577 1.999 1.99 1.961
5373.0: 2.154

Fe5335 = 4.2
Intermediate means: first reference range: 2.23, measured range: 1.98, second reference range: 2.2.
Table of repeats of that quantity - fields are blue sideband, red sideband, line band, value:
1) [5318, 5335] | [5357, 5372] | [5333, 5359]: -0.29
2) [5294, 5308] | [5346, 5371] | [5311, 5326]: 0.56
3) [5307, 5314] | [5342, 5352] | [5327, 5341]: 0.96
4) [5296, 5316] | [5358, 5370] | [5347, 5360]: 0.09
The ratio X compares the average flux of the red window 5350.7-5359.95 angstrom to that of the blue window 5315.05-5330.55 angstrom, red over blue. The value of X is 1.10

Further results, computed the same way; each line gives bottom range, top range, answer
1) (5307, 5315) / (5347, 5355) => 0.84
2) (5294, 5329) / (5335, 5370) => 0.97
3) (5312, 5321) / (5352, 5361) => 1.03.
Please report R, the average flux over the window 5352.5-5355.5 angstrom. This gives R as 2.02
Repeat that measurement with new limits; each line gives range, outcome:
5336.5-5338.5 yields 2.04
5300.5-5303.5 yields 2.56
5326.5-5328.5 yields 2.05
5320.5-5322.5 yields 1.68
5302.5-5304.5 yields 2.16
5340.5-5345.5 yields 1.99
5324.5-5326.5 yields 1.97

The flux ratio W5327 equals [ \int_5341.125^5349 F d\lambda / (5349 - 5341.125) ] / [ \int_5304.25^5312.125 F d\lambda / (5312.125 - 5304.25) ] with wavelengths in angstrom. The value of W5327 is 0.92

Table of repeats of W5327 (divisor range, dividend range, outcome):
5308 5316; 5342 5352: 0.86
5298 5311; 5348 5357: 0.93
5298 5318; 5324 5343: 0.87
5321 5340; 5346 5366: 1.08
